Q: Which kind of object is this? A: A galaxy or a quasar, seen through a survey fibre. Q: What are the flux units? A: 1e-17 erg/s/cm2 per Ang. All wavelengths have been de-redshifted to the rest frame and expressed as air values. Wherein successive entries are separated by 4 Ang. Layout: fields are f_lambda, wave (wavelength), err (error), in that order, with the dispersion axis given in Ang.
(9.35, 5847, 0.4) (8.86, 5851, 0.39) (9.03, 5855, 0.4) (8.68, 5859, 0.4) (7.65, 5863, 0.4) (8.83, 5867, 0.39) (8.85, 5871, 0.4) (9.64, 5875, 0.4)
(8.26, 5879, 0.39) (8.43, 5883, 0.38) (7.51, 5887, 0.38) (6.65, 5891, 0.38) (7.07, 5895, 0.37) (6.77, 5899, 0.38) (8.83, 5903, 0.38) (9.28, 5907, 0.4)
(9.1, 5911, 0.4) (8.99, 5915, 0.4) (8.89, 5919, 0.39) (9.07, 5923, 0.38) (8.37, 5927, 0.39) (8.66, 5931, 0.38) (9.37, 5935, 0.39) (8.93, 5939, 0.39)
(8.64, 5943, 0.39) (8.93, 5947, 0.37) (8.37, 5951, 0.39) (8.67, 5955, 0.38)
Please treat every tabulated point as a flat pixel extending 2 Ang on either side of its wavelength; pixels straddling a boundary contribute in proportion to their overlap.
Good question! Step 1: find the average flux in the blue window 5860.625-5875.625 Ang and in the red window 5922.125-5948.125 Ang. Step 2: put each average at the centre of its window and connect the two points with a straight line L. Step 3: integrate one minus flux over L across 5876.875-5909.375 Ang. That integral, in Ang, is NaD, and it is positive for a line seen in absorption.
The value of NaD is 3.2 Ang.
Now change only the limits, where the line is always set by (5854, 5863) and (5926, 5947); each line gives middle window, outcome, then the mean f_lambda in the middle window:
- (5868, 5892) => 0.9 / 8.31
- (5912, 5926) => -0.3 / 8.95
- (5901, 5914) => -0.5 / 9.06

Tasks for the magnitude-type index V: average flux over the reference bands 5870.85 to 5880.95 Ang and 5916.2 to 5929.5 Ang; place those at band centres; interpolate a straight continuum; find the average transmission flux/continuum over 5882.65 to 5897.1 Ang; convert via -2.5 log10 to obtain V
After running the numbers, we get 0.21 mag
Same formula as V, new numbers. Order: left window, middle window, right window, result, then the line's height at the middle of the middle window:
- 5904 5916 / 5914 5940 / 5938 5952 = 0.00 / 8.92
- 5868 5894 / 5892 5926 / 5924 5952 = 0.01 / 8.49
